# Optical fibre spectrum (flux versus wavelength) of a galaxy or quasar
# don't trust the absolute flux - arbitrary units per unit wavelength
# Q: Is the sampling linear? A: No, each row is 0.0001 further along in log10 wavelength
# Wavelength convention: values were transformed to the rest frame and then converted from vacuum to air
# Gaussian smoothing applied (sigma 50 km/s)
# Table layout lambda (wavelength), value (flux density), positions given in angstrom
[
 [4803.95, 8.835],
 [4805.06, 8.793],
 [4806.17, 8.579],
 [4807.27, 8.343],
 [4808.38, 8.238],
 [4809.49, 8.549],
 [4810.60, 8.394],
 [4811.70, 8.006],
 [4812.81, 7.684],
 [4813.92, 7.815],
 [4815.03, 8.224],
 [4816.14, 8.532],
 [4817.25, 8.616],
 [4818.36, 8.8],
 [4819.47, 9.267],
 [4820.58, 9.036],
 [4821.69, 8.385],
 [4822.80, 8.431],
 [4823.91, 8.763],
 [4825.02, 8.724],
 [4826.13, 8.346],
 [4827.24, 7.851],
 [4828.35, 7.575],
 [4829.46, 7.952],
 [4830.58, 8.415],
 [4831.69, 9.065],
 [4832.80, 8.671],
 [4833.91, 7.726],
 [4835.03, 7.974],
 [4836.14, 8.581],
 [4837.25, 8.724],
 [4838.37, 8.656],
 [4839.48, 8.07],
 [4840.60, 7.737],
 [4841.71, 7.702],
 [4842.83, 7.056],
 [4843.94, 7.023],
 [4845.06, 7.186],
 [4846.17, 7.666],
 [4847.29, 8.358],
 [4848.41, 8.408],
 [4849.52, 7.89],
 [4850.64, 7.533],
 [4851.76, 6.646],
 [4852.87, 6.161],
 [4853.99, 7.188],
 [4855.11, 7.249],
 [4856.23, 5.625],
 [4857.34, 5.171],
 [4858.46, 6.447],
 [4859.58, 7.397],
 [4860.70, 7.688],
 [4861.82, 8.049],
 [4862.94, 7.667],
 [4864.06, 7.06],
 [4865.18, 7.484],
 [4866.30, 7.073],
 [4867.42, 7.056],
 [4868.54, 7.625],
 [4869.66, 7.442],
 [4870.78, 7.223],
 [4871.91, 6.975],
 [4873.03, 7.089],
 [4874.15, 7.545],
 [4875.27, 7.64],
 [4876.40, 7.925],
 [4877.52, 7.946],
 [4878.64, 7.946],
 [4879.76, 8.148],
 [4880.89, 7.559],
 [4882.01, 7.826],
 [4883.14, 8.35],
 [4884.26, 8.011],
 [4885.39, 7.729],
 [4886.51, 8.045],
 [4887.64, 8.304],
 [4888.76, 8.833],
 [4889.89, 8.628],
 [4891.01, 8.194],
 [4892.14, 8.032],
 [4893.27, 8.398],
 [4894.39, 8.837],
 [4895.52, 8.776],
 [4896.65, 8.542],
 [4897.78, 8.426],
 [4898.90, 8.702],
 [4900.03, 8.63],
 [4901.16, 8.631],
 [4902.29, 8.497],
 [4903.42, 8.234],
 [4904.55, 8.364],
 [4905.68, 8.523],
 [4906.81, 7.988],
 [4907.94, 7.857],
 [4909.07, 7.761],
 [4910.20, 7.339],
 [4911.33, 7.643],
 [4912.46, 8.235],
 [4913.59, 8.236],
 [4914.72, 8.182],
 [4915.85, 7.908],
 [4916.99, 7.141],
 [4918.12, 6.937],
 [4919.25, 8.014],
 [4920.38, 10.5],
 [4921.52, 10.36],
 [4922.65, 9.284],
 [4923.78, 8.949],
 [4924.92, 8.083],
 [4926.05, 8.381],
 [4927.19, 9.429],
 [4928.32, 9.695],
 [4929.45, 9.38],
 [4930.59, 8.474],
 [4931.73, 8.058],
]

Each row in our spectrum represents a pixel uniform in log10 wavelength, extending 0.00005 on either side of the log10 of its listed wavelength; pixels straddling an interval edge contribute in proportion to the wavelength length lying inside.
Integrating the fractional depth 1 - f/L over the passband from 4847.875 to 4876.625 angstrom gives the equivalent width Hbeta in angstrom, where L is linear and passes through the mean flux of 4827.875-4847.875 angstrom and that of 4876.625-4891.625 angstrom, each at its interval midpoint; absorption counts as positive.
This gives 3.1 angstrom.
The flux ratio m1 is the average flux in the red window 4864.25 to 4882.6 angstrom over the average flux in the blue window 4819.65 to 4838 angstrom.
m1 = 0.9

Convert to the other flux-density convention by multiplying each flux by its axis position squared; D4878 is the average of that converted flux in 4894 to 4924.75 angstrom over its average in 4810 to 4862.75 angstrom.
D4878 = 1.1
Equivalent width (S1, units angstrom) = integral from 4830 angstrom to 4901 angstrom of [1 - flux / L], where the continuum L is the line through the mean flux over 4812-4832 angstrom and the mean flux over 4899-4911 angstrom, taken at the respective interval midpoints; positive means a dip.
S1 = 4.4 angstrom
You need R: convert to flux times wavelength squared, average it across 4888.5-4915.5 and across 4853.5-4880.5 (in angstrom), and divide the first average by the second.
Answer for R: 1.2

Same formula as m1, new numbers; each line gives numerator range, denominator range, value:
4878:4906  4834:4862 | 1.12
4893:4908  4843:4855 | 1.15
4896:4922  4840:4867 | 1.15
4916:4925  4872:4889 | 1.10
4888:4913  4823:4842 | 1.01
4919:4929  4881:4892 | 1.13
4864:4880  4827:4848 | 0.93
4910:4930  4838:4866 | 1.17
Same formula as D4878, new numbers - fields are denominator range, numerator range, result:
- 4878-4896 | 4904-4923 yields 1.01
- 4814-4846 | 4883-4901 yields 1.05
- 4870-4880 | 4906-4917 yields 1.05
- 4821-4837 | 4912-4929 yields 1.08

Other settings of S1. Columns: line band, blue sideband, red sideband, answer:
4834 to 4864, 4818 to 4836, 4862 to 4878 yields 1.8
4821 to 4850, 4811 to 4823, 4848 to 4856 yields -1.2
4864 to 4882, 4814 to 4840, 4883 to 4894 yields 1.7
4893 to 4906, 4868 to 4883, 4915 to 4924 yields -0.6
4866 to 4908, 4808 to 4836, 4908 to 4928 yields 1.6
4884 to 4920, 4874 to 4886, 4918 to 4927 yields 1.0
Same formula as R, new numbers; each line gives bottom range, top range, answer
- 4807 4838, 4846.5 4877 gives 0.88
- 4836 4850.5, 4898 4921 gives 1.06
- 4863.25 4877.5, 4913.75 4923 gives 1.18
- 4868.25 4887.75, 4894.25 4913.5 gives 1.08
